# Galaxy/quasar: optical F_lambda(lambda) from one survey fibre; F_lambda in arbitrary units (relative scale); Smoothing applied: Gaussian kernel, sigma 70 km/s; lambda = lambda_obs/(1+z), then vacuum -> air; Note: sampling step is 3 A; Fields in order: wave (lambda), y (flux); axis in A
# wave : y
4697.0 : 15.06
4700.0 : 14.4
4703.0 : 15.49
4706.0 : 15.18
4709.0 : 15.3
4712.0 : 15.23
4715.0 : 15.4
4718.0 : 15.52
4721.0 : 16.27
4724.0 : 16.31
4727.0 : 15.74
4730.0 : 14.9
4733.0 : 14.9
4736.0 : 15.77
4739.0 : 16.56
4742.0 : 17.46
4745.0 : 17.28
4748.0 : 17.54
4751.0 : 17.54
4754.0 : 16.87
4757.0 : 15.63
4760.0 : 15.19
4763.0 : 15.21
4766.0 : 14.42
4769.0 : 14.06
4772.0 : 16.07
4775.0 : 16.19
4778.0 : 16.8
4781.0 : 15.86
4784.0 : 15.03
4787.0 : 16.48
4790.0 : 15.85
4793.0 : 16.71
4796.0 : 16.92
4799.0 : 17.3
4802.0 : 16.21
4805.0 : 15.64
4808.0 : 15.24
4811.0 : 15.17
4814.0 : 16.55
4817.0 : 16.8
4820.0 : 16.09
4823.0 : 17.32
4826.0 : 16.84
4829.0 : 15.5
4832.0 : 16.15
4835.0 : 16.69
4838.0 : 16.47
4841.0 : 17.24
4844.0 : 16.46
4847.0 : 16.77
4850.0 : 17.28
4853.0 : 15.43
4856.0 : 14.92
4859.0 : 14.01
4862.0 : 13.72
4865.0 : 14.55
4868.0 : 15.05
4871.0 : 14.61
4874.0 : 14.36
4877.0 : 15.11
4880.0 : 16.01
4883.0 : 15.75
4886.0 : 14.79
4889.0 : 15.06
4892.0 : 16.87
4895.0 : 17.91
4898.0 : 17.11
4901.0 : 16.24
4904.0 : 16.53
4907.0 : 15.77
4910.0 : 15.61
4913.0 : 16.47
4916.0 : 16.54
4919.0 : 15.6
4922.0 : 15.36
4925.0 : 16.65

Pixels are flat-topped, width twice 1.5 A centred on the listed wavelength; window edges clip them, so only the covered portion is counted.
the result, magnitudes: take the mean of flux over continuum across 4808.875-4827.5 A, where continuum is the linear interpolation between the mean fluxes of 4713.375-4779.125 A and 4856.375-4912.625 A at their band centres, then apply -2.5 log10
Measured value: -0.05 mag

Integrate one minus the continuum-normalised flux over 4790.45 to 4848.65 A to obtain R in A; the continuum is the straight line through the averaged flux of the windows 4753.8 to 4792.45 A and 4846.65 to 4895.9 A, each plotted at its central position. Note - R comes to -3.4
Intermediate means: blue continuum 15.7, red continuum 15.4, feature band 16.4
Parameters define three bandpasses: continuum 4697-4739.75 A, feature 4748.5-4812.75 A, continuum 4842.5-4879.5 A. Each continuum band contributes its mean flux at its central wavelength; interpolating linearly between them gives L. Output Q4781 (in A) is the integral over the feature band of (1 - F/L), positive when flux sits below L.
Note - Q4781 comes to -2.5 A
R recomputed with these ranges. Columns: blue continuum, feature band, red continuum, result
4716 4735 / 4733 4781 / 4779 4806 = -0.7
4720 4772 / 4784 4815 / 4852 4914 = -0.7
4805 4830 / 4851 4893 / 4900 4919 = 2.9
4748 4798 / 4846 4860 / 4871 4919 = 0.2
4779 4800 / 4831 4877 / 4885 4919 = 2.0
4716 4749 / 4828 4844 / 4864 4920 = -0.5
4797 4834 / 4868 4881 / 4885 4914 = 1.0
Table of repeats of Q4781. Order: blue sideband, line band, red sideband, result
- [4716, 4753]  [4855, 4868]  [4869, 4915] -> 1.3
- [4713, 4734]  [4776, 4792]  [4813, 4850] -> 0.1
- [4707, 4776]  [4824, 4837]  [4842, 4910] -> -0.5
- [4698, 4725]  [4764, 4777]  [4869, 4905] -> 0.3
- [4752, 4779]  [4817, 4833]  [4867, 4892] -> -1.1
